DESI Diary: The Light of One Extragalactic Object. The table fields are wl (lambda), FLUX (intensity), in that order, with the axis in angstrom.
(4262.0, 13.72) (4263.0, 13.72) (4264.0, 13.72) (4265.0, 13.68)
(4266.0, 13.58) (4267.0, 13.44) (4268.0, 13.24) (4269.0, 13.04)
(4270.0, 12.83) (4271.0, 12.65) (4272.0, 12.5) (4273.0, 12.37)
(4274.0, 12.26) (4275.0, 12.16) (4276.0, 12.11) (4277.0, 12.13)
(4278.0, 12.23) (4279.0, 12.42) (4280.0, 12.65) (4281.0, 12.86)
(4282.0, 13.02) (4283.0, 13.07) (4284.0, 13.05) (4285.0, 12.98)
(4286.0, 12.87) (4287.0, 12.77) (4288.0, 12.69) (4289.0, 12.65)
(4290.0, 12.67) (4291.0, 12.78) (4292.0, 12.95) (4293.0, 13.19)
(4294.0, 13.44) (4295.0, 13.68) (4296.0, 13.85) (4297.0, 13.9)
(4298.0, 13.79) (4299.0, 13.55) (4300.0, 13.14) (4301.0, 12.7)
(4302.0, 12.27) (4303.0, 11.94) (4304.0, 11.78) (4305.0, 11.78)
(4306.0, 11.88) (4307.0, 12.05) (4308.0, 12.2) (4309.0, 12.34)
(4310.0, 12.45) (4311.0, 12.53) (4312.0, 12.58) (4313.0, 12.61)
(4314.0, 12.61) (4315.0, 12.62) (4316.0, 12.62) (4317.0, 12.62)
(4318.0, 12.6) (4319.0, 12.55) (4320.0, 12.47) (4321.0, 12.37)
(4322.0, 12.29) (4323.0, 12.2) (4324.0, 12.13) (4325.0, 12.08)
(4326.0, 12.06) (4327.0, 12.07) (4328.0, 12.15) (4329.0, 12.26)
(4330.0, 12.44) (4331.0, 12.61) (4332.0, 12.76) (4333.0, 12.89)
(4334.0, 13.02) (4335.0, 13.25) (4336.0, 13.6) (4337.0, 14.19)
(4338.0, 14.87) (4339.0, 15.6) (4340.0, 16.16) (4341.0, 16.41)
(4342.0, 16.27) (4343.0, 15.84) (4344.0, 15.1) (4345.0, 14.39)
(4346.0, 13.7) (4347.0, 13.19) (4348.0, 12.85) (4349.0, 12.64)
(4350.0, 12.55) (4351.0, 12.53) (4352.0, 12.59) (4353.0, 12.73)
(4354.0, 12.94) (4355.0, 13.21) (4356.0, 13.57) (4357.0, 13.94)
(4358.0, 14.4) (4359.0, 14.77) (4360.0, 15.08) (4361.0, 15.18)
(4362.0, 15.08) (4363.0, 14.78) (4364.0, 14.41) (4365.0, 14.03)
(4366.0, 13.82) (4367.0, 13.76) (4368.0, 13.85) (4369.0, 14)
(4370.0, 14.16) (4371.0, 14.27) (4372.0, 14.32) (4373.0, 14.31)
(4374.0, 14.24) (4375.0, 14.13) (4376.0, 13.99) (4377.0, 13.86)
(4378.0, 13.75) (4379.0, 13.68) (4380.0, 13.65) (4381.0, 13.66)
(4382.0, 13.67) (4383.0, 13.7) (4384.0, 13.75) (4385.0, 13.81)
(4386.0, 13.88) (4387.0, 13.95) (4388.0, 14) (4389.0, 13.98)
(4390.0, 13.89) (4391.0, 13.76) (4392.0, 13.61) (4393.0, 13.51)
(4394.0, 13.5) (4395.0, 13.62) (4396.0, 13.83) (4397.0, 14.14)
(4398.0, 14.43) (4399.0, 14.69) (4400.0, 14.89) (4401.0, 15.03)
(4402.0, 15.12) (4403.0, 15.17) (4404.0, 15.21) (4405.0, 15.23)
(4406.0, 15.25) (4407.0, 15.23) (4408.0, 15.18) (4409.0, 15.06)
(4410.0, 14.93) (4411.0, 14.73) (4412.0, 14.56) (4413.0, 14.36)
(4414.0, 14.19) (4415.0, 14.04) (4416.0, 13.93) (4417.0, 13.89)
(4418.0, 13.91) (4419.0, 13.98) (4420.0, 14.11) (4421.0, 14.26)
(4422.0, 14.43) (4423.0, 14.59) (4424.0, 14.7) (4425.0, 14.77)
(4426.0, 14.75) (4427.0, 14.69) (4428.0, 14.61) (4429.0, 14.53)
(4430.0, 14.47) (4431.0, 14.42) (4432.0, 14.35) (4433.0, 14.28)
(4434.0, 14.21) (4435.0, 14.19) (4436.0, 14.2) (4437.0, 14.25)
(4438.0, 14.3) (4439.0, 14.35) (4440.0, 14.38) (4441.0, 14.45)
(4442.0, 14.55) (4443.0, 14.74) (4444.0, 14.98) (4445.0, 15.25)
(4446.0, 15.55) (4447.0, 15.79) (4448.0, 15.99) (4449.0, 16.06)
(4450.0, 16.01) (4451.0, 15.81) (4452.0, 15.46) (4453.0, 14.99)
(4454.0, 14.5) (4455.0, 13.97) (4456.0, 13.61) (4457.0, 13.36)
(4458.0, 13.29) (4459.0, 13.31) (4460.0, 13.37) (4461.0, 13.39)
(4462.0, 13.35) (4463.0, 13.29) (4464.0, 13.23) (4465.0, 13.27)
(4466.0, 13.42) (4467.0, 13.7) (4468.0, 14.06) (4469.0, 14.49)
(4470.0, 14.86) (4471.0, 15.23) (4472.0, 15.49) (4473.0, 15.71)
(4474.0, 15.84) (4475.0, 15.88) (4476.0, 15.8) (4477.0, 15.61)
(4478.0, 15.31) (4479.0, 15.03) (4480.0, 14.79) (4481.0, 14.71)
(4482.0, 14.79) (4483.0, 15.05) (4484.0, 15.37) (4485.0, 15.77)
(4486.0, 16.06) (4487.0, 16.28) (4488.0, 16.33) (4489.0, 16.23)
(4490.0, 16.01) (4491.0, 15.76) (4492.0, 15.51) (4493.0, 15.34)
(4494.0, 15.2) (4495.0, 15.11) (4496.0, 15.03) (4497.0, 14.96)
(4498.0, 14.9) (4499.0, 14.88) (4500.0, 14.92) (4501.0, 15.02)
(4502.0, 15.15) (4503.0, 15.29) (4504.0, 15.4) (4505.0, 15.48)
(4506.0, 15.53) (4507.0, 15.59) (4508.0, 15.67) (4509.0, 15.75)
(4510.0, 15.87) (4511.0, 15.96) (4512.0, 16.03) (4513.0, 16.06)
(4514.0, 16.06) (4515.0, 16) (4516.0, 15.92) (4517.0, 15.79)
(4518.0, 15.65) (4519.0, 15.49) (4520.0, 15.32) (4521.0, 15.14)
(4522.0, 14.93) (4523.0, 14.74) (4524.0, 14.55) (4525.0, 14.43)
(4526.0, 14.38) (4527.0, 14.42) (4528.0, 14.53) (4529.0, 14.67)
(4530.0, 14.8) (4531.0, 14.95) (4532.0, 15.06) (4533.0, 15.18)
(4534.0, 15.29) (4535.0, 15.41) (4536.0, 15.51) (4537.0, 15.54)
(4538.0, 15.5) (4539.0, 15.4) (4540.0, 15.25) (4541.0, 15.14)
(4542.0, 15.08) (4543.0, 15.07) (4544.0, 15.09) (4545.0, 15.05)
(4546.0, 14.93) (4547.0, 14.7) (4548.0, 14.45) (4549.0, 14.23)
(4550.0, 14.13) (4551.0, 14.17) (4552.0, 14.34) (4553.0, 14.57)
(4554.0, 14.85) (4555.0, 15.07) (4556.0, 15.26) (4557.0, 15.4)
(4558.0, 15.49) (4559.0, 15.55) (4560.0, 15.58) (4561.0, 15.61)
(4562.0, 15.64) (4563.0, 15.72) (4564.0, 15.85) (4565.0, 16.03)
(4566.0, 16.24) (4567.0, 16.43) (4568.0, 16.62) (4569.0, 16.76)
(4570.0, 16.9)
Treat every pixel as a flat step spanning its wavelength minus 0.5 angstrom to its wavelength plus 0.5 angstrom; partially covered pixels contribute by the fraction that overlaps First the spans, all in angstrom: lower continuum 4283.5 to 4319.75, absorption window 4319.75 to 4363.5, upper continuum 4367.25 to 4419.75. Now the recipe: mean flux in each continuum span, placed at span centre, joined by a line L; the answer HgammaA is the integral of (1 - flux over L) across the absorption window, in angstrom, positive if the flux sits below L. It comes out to -0.6 angstrom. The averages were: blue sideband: 12.7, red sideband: 14.2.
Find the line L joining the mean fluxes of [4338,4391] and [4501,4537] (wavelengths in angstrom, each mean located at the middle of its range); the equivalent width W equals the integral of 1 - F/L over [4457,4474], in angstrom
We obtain 1.0 angstrom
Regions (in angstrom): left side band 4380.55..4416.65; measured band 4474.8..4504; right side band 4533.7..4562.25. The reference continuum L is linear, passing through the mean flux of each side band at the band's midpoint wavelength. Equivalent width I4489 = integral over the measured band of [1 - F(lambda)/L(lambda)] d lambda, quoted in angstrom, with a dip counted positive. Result -1.2 angstrom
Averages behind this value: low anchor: 14.3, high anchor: 15.1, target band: 15.4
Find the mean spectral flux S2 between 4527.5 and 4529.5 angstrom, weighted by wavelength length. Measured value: 14.6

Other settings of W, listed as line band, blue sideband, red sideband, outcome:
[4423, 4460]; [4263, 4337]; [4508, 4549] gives -0.9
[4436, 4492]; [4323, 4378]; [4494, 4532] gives -0.1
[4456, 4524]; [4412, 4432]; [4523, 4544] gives -1.5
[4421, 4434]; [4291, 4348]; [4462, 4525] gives -0.1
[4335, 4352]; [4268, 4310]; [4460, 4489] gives -1.2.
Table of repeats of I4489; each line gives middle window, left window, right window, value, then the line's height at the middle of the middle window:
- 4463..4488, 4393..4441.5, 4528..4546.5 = -0.3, 14.8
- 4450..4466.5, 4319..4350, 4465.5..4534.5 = 1.0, 14.8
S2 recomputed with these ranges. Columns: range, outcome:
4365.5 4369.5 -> 13.9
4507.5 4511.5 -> 15.8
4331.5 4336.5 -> 13.1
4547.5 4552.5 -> 14.3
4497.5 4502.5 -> 15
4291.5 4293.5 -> 13.1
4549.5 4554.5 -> 14.4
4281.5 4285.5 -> 13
